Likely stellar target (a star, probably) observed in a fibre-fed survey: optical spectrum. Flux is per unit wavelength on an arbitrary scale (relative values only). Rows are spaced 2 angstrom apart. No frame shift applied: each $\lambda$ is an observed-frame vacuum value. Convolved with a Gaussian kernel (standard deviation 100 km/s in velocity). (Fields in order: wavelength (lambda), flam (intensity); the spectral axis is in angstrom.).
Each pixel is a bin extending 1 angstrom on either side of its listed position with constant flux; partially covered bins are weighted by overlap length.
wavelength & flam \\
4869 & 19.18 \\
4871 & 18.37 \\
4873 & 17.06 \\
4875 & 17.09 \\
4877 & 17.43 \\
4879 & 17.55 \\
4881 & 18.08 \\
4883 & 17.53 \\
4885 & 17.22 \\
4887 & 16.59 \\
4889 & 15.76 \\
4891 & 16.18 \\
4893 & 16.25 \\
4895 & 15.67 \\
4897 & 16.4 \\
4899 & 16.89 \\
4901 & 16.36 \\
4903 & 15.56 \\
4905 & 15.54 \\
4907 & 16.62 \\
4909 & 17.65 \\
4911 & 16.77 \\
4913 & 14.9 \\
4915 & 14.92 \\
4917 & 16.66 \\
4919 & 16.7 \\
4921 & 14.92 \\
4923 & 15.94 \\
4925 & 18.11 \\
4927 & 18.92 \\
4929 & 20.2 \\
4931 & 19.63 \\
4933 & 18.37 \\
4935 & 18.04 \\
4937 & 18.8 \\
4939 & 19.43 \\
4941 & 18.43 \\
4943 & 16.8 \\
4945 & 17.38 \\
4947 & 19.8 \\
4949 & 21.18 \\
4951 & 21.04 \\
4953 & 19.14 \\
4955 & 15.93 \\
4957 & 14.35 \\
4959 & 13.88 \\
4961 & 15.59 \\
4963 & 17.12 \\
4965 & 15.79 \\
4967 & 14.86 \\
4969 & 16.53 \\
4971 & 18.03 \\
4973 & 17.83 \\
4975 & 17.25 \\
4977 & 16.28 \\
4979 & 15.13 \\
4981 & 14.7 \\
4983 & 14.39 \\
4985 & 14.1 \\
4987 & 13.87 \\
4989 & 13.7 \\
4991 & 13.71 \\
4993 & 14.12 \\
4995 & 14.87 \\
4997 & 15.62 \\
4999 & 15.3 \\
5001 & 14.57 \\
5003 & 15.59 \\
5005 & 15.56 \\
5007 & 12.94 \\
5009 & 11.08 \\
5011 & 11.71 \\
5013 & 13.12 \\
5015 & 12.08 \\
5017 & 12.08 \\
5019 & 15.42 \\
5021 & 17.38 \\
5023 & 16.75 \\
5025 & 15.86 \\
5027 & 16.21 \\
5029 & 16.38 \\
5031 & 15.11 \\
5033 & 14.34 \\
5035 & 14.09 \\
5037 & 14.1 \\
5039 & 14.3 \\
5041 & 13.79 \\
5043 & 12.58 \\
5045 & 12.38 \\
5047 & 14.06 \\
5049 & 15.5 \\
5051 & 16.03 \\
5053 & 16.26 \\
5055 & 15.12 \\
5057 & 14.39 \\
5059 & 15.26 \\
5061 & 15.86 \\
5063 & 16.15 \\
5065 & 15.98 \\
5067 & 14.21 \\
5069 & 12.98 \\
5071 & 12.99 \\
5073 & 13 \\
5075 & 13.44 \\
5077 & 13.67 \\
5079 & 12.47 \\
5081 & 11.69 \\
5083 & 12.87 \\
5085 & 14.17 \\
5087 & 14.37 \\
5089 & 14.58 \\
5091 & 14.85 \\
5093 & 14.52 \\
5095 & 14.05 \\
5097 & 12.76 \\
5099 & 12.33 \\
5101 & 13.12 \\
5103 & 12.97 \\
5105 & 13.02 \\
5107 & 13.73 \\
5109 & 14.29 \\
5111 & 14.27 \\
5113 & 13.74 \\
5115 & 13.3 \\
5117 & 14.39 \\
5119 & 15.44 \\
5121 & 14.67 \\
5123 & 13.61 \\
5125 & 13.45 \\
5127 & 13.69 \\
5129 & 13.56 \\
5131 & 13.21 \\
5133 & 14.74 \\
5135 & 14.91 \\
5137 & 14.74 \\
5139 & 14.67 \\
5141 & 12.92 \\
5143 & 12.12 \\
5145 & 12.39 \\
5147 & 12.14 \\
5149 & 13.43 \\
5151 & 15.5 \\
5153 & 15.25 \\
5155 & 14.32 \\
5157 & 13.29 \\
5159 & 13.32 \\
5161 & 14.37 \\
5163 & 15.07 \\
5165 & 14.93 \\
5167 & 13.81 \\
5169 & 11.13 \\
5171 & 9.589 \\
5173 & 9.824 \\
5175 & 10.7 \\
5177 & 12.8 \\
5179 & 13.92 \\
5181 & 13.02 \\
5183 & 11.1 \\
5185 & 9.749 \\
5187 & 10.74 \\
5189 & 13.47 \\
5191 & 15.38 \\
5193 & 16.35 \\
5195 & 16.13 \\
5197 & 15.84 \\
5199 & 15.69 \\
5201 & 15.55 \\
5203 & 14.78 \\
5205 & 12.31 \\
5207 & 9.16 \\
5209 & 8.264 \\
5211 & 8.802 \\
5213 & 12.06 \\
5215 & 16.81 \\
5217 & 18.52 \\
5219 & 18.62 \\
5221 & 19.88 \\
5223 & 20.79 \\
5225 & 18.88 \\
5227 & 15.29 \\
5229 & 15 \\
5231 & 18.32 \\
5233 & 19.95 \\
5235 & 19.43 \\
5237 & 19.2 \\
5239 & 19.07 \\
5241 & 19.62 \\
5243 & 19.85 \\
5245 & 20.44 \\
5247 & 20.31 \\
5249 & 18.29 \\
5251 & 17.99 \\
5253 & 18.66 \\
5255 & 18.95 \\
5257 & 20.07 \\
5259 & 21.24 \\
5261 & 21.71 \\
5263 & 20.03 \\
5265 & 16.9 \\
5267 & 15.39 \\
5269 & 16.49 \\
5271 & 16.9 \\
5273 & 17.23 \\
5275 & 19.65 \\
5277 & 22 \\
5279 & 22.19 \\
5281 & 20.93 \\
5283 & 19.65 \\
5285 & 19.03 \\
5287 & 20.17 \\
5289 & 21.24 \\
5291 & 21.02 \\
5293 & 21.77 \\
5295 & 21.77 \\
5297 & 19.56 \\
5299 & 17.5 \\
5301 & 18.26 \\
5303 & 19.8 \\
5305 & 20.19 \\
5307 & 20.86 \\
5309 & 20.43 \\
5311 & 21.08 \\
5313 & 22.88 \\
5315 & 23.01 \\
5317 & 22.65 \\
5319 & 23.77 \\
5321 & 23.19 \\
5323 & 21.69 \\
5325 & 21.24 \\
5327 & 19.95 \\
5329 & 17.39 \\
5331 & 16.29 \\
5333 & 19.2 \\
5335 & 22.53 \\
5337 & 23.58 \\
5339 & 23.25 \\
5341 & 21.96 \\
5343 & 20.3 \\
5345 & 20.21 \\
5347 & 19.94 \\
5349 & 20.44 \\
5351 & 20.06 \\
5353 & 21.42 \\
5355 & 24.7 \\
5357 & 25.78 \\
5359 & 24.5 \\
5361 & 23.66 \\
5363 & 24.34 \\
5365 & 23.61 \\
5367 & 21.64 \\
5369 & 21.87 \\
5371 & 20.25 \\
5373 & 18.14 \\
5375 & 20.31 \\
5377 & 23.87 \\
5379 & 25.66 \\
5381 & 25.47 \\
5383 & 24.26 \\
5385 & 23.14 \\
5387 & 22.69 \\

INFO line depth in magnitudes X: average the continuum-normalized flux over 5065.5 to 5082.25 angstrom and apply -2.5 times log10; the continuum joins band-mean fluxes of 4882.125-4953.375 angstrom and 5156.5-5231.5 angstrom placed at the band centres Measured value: 0.18 mag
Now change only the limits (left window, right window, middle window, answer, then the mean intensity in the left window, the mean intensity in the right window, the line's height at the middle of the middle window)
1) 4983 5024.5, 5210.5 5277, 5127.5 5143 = 0.18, 14.2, 18.3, 16.5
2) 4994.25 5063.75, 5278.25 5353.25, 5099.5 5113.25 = 0.20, 14.6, 20.8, 16.3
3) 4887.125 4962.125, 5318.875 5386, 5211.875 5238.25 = 0.15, 17.1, 22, 20.5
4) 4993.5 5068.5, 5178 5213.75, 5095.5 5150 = 0.00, 14.6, 12.9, 13.7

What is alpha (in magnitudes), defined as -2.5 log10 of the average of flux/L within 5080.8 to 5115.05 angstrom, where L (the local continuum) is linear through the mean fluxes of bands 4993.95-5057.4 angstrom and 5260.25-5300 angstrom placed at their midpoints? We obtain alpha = 0.169 mag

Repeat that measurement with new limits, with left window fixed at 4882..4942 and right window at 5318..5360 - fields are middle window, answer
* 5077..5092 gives 0.355 mag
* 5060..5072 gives 0.258 mag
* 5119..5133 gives 0.355 mag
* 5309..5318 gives -0.048 mag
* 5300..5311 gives 0.060 mag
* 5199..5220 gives 0.427 mag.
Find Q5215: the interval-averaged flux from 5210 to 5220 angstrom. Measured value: 15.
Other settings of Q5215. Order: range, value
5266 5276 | 17.1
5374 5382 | 23.8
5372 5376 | 19.2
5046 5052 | 15.2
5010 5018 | 12.2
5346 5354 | 20.5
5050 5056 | 15.8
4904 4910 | 16.6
